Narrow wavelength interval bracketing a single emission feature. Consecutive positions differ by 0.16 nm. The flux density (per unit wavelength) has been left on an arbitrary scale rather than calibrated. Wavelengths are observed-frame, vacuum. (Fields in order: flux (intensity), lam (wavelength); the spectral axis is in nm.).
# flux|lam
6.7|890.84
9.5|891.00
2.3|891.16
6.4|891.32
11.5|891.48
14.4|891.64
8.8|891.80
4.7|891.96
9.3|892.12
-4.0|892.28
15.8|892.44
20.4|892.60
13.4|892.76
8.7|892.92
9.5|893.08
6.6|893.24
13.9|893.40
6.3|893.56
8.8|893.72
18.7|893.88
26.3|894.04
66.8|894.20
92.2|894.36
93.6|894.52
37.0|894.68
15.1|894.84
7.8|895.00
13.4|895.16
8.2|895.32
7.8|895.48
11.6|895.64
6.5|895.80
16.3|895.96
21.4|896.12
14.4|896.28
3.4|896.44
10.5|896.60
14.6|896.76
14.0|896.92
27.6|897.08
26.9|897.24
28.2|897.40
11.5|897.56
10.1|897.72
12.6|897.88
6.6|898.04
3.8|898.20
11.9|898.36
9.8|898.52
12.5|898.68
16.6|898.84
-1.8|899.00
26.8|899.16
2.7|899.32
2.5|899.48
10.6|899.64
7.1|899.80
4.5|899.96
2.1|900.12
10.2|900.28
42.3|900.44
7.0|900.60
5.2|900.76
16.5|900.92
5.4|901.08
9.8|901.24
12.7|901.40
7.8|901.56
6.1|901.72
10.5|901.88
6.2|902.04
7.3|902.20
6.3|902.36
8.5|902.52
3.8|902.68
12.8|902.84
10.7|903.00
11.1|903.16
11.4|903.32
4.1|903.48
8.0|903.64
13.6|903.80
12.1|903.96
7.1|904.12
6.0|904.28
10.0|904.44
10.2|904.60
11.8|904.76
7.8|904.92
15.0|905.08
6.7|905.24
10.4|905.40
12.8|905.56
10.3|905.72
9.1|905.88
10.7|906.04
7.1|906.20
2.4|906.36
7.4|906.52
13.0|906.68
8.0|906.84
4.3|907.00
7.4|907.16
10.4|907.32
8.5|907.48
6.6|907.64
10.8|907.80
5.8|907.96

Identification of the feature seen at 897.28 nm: [N II] 6583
